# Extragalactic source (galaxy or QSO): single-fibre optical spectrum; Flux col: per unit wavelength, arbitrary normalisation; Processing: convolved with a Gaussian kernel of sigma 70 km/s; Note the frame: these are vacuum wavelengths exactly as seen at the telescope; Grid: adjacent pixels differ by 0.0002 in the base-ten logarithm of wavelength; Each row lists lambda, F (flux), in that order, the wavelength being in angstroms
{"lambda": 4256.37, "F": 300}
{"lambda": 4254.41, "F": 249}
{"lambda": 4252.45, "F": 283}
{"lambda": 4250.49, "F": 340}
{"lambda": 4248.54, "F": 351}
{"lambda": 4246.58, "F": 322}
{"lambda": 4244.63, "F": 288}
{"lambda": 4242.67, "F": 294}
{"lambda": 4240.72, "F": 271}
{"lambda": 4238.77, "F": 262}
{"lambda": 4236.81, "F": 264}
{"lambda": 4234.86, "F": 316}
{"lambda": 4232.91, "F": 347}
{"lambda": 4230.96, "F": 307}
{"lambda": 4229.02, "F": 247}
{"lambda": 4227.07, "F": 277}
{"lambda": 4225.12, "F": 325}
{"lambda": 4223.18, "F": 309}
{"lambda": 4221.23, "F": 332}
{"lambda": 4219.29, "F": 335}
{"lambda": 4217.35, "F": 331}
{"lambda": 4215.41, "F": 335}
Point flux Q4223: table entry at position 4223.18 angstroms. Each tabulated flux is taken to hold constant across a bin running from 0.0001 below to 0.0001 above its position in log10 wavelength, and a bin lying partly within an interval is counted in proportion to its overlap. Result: 309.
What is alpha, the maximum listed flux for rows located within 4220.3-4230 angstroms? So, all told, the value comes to 332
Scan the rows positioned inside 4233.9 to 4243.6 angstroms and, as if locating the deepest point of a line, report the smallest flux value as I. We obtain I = 262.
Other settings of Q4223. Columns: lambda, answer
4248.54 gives 351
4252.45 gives 283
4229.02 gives 247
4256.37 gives 300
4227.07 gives 277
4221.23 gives 332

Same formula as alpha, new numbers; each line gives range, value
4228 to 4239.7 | 347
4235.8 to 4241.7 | 271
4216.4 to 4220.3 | 335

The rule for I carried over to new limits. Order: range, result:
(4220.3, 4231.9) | 247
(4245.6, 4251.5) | 322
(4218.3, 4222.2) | 332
